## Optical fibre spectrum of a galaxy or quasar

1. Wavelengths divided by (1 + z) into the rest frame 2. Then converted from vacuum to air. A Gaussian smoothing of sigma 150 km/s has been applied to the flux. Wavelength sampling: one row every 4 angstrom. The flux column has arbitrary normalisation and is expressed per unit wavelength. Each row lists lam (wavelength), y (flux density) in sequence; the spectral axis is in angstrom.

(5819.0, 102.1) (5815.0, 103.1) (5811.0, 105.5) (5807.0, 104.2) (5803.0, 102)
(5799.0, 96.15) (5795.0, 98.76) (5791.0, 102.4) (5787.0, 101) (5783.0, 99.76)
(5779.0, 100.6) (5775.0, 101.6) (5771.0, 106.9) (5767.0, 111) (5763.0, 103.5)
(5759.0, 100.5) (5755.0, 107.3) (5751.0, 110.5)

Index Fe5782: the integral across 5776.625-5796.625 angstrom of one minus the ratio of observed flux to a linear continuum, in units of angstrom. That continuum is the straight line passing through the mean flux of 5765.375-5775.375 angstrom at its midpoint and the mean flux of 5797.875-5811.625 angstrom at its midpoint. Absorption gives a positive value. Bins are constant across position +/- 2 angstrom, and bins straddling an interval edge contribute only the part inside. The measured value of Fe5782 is 0.8 angstrom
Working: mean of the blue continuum 107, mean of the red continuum 102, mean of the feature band 101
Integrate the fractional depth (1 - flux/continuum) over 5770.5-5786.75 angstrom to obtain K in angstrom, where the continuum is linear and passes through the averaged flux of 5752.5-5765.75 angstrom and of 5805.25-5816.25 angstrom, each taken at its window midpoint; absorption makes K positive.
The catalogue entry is 0.4 angstrom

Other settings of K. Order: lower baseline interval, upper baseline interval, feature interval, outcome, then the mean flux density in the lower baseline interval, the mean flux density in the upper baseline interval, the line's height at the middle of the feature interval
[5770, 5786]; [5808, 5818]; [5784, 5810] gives 0.54 angstrom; 102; 104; 103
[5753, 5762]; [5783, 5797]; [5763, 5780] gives -0.44 angstrom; 104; 101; 102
